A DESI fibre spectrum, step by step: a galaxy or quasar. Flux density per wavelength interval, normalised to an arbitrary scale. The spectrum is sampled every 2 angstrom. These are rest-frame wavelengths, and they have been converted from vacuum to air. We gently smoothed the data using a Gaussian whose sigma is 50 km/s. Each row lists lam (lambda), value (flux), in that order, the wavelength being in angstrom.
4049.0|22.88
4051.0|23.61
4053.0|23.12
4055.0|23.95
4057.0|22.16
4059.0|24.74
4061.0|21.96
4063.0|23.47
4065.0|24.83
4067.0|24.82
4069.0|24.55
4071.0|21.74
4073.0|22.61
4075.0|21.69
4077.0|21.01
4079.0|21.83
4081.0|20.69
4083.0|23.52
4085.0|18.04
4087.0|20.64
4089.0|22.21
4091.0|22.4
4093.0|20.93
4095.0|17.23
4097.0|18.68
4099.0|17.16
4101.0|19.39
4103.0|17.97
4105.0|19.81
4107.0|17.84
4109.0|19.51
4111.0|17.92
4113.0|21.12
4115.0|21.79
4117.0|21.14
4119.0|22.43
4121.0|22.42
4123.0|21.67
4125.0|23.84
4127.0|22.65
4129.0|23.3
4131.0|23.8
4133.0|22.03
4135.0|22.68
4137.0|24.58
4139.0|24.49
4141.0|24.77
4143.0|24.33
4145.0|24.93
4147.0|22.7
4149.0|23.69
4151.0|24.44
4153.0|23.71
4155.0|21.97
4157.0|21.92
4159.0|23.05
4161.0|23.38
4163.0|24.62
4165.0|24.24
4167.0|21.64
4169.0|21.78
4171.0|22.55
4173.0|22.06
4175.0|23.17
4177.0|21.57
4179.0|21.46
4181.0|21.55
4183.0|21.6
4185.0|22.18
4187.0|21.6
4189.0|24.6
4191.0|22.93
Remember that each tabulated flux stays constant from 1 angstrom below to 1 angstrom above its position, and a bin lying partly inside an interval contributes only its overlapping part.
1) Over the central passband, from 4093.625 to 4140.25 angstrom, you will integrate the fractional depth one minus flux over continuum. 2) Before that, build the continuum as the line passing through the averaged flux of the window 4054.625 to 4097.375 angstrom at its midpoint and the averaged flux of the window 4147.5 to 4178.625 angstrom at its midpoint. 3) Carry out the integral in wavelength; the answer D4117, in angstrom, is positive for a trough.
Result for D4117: 2.9 angstrom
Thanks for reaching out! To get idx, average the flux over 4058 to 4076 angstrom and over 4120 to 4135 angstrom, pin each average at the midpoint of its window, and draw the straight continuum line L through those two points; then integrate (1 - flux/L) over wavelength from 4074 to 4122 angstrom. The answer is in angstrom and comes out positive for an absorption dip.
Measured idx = 5.8 angstrom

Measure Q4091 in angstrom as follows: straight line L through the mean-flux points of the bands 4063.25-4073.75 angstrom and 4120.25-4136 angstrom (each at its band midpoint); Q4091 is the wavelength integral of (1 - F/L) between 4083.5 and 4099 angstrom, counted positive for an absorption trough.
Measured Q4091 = 2.3 angstrom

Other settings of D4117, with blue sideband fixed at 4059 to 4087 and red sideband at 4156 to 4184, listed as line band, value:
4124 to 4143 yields -1.0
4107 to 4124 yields 1.2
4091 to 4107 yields 2.5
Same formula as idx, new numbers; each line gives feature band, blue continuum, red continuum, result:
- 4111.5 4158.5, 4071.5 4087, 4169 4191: -2.5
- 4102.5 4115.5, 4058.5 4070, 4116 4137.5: 2.1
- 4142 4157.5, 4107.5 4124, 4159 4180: -1.1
